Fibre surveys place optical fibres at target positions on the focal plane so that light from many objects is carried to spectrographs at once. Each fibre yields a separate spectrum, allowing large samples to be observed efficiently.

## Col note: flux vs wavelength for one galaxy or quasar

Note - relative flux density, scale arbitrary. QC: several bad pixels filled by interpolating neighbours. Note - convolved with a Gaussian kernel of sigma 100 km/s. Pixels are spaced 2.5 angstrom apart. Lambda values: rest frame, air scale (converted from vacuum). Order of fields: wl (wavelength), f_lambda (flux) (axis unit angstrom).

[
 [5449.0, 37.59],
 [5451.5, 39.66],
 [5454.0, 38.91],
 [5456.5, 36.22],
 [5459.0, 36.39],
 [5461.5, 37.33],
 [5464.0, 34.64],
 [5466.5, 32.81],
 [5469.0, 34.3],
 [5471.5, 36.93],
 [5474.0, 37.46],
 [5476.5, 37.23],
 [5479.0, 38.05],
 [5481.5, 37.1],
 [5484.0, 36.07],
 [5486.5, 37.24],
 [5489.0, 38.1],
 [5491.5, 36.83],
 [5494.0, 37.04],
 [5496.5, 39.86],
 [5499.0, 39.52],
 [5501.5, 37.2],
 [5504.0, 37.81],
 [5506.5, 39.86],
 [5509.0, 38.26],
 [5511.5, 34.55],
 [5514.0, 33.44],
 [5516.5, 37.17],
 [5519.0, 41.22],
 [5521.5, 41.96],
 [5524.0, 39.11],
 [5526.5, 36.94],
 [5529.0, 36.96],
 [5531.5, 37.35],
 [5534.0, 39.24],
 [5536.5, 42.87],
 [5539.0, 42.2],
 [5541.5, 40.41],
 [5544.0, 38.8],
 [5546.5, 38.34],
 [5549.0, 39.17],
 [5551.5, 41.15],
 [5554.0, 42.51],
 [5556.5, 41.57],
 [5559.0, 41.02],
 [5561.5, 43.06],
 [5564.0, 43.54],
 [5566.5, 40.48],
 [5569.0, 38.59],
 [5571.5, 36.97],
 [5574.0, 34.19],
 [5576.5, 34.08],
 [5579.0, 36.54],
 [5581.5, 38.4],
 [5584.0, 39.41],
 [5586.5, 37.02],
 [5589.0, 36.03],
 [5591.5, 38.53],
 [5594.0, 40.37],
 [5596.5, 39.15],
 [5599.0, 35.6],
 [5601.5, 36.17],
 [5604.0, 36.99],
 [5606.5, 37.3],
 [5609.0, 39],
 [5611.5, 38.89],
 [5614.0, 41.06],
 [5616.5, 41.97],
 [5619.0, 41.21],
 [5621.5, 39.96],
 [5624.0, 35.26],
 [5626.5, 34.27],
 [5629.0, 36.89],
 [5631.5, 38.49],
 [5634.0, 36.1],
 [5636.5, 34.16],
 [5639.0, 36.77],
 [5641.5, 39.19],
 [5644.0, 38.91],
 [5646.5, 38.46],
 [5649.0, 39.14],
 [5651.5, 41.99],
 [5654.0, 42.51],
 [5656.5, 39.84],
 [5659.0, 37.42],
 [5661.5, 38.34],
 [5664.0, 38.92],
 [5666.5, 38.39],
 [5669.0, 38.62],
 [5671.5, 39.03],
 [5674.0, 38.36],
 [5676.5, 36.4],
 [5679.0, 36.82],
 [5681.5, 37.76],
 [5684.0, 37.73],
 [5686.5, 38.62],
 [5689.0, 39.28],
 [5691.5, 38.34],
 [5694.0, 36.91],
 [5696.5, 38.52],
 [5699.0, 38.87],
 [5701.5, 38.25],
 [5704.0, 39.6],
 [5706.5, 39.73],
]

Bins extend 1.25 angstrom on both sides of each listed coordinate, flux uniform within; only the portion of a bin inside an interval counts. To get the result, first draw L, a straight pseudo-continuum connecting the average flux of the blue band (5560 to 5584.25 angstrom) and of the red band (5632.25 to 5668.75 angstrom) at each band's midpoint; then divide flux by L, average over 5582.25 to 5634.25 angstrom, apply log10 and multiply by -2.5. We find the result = 0.01 mag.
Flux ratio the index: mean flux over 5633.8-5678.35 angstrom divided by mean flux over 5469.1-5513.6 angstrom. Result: 1.03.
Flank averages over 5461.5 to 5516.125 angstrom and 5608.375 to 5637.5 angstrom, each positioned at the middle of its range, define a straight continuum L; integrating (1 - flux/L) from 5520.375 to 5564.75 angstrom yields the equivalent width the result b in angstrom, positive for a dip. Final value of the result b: -3.5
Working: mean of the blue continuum 36.9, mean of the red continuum 38.1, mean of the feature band 40.3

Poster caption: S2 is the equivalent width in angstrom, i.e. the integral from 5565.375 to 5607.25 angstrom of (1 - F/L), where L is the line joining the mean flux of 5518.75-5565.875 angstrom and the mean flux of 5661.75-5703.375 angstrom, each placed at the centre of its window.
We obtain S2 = 2.4 angstrom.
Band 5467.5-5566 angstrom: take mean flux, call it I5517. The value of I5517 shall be 38.8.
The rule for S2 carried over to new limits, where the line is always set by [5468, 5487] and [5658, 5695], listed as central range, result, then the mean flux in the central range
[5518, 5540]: -1.5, 39.7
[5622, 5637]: 0.6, 36.2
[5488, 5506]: -0.6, 38.1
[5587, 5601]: -0.1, 37.8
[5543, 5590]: -2.1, 39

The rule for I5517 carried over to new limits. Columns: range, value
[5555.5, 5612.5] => 38.4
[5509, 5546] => 38.7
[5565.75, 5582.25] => 36.9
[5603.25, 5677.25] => 38.5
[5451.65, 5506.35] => 37.1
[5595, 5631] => 38.1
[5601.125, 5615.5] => 38.4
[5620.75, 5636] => 36.6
